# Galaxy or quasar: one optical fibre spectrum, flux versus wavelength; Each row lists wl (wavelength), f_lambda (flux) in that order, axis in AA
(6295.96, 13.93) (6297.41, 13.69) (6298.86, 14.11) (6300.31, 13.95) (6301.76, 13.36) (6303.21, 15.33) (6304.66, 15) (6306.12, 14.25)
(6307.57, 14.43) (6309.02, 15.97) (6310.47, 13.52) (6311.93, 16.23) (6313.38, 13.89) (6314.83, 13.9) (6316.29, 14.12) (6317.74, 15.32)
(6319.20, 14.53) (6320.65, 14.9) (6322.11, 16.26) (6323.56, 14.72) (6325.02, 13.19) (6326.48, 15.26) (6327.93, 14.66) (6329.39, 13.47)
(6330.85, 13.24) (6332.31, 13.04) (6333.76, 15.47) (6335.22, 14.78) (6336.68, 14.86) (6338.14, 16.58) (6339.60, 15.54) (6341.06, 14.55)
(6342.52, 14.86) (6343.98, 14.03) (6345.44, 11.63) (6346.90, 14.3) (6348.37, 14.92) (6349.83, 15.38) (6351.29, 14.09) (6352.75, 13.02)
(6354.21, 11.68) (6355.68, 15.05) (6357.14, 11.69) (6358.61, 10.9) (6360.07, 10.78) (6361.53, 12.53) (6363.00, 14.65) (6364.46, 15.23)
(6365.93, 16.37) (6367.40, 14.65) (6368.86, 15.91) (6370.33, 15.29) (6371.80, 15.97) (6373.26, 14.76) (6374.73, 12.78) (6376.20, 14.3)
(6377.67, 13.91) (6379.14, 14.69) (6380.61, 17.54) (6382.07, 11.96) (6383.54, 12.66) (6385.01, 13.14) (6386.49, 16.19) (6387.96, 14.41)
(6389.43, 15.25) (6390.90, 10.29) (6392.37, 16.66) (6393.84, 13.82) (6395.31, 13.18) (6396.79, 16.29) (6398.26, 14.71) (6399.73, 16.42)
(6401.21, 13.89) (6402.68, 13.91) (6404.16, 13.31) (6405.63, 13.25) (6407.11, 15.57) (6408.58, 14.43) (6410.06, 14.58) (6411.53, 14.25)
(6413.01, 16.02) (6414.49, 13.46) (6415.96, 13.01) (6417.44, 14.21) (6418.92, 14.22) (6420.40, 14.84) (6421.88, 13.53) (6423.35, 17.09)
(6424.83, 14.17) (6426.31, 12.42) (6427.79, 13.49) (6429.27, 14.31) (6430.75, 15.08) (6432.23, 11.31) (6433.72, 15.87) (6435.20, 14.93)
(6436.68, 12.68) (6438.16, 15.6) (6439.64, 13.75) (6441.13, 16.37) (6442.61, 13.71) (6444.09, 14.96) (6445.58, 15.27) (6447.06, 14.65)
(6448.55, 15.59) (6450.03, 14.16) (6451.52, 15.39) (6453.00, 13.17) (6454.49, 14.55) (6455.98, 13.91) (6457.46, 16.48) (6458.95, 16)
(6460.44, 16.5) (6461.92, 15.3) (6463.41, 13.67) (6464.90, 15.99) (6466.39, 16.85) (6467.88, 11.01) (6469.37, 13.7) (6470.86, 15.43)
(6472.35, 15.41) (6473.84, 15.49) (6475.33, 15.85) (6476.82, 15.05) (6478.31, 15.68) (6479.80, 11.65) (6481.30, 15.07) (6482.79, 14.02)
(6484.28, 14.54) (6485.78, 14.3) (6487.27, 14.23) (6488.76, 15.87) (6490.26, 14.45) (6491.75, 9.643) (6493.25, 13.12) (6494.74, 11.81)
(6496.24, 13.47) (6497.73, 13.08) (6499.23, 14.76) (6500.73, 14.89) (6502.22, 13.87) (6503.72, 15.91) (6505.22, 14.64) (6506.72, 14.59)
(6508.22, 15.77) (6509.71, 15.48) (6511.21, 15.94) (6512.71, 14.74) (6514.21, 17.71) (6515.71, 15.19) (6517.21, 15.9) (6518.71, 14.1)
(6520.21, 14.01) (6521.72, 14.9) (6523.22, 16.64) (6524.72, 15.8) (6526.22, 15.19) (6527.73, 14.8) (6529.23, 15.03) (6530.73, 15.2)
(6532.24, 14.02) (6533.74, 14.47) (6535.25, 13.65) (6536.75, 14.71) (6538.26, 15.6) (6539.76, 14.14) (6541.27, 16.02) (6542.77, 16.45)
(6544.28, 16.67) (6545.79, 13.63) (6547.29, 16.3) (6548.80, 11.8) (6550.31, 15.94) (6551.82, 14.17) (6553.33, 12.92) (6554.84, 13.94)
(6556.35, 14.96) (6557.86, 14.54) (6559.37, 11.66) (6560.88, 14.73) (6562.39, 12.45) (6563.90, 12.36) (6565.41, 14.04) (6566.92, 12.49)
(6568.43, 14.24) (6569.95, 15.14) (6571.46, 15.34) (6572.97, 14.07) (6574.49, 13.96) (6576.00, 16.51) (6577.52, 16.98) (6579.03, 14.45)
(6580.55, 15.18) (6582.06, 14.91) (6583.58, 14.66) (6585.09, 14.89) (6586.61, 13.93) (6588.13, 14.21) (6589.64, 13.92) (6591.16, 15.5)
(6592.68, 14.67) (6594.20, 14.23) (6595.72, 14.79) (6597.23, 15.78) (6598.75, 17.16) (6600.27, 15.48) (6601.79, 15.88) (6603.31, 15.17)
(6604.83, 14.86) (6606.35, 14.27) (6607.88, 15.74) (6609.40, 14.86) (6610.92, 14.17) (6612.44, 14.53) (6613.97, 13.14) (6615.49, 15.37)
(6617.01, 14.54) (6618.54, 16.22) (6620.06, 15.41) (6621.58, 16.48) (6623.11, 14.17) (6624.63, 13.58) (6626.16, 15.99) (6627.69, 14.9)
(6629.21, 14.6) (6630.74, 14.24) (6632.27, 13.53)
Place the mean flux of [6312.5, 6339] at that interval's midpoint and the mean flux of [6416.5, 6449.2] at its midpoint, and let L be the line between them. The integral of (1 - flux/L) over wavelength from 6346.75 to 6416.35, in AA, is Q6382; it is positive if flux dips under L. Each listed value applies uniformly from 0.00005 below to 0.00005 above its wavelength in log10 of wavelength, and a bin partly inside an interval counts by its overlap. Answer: 1.5 AA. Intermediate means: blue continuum 14.6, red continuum 14.4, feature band 14.2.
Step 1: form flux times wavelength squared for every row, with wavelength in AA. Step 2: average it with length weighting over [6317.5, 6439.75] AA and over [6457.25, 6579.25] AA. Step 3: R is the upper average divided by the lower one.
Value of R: 1.07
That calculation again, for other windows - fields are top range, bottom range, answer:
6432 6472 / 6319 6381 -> 1.06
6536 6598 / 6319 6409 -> 1.09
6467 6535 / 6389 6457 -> 1.04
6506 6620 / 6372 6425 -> 1.08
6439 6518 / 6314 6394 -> 1.07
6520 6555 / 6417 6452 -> 1.06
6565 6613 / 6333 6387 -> 1.12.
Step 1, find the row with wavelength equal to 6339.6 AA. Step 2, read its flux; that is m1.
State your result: 15.54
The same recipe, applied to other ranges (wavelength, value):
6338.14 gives 16.58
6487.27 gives 14.23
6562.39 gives 12.45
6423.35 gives 17.09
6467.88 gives 11.01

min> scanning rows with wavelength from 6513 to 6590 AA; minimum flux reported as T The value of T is 11.66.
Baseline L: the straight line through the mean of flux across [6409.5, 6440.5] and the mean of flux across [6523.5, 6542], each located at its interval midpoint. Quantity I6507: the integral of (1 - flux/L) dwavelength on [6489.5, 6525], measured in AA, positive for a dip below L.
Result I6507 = 0.4 AA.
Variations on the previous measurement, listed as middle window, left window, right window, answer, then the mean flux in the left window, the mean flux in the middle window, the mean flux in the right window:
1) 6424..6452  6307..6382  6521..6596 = 0.13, 14.4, 14.4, 14.6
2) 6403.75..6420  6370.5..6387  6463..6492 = 0.18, 14.4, 14.2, 14.5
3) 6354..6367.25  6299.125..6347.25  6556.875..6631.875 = 1.10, 14.5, 13.3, 14.7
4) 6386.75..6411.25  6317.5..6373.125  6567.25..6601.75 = 0.07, 14.3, 14.4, 15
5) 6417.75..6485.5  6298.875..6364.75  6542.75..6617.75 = -1.11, 14.2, 14.6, 14.6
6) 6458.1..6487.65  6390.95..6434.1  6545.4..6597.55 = -0.96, 14.3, 14.8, 14.4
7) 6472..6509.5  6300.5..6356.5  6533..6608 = 0.77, 14.4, 14.3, 14.7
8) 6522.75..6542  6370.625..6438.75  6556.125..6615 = -0.62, 14.3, 15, 14.6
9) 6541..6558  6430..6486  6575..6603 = 0.31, 14.7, 14.8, 15.2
